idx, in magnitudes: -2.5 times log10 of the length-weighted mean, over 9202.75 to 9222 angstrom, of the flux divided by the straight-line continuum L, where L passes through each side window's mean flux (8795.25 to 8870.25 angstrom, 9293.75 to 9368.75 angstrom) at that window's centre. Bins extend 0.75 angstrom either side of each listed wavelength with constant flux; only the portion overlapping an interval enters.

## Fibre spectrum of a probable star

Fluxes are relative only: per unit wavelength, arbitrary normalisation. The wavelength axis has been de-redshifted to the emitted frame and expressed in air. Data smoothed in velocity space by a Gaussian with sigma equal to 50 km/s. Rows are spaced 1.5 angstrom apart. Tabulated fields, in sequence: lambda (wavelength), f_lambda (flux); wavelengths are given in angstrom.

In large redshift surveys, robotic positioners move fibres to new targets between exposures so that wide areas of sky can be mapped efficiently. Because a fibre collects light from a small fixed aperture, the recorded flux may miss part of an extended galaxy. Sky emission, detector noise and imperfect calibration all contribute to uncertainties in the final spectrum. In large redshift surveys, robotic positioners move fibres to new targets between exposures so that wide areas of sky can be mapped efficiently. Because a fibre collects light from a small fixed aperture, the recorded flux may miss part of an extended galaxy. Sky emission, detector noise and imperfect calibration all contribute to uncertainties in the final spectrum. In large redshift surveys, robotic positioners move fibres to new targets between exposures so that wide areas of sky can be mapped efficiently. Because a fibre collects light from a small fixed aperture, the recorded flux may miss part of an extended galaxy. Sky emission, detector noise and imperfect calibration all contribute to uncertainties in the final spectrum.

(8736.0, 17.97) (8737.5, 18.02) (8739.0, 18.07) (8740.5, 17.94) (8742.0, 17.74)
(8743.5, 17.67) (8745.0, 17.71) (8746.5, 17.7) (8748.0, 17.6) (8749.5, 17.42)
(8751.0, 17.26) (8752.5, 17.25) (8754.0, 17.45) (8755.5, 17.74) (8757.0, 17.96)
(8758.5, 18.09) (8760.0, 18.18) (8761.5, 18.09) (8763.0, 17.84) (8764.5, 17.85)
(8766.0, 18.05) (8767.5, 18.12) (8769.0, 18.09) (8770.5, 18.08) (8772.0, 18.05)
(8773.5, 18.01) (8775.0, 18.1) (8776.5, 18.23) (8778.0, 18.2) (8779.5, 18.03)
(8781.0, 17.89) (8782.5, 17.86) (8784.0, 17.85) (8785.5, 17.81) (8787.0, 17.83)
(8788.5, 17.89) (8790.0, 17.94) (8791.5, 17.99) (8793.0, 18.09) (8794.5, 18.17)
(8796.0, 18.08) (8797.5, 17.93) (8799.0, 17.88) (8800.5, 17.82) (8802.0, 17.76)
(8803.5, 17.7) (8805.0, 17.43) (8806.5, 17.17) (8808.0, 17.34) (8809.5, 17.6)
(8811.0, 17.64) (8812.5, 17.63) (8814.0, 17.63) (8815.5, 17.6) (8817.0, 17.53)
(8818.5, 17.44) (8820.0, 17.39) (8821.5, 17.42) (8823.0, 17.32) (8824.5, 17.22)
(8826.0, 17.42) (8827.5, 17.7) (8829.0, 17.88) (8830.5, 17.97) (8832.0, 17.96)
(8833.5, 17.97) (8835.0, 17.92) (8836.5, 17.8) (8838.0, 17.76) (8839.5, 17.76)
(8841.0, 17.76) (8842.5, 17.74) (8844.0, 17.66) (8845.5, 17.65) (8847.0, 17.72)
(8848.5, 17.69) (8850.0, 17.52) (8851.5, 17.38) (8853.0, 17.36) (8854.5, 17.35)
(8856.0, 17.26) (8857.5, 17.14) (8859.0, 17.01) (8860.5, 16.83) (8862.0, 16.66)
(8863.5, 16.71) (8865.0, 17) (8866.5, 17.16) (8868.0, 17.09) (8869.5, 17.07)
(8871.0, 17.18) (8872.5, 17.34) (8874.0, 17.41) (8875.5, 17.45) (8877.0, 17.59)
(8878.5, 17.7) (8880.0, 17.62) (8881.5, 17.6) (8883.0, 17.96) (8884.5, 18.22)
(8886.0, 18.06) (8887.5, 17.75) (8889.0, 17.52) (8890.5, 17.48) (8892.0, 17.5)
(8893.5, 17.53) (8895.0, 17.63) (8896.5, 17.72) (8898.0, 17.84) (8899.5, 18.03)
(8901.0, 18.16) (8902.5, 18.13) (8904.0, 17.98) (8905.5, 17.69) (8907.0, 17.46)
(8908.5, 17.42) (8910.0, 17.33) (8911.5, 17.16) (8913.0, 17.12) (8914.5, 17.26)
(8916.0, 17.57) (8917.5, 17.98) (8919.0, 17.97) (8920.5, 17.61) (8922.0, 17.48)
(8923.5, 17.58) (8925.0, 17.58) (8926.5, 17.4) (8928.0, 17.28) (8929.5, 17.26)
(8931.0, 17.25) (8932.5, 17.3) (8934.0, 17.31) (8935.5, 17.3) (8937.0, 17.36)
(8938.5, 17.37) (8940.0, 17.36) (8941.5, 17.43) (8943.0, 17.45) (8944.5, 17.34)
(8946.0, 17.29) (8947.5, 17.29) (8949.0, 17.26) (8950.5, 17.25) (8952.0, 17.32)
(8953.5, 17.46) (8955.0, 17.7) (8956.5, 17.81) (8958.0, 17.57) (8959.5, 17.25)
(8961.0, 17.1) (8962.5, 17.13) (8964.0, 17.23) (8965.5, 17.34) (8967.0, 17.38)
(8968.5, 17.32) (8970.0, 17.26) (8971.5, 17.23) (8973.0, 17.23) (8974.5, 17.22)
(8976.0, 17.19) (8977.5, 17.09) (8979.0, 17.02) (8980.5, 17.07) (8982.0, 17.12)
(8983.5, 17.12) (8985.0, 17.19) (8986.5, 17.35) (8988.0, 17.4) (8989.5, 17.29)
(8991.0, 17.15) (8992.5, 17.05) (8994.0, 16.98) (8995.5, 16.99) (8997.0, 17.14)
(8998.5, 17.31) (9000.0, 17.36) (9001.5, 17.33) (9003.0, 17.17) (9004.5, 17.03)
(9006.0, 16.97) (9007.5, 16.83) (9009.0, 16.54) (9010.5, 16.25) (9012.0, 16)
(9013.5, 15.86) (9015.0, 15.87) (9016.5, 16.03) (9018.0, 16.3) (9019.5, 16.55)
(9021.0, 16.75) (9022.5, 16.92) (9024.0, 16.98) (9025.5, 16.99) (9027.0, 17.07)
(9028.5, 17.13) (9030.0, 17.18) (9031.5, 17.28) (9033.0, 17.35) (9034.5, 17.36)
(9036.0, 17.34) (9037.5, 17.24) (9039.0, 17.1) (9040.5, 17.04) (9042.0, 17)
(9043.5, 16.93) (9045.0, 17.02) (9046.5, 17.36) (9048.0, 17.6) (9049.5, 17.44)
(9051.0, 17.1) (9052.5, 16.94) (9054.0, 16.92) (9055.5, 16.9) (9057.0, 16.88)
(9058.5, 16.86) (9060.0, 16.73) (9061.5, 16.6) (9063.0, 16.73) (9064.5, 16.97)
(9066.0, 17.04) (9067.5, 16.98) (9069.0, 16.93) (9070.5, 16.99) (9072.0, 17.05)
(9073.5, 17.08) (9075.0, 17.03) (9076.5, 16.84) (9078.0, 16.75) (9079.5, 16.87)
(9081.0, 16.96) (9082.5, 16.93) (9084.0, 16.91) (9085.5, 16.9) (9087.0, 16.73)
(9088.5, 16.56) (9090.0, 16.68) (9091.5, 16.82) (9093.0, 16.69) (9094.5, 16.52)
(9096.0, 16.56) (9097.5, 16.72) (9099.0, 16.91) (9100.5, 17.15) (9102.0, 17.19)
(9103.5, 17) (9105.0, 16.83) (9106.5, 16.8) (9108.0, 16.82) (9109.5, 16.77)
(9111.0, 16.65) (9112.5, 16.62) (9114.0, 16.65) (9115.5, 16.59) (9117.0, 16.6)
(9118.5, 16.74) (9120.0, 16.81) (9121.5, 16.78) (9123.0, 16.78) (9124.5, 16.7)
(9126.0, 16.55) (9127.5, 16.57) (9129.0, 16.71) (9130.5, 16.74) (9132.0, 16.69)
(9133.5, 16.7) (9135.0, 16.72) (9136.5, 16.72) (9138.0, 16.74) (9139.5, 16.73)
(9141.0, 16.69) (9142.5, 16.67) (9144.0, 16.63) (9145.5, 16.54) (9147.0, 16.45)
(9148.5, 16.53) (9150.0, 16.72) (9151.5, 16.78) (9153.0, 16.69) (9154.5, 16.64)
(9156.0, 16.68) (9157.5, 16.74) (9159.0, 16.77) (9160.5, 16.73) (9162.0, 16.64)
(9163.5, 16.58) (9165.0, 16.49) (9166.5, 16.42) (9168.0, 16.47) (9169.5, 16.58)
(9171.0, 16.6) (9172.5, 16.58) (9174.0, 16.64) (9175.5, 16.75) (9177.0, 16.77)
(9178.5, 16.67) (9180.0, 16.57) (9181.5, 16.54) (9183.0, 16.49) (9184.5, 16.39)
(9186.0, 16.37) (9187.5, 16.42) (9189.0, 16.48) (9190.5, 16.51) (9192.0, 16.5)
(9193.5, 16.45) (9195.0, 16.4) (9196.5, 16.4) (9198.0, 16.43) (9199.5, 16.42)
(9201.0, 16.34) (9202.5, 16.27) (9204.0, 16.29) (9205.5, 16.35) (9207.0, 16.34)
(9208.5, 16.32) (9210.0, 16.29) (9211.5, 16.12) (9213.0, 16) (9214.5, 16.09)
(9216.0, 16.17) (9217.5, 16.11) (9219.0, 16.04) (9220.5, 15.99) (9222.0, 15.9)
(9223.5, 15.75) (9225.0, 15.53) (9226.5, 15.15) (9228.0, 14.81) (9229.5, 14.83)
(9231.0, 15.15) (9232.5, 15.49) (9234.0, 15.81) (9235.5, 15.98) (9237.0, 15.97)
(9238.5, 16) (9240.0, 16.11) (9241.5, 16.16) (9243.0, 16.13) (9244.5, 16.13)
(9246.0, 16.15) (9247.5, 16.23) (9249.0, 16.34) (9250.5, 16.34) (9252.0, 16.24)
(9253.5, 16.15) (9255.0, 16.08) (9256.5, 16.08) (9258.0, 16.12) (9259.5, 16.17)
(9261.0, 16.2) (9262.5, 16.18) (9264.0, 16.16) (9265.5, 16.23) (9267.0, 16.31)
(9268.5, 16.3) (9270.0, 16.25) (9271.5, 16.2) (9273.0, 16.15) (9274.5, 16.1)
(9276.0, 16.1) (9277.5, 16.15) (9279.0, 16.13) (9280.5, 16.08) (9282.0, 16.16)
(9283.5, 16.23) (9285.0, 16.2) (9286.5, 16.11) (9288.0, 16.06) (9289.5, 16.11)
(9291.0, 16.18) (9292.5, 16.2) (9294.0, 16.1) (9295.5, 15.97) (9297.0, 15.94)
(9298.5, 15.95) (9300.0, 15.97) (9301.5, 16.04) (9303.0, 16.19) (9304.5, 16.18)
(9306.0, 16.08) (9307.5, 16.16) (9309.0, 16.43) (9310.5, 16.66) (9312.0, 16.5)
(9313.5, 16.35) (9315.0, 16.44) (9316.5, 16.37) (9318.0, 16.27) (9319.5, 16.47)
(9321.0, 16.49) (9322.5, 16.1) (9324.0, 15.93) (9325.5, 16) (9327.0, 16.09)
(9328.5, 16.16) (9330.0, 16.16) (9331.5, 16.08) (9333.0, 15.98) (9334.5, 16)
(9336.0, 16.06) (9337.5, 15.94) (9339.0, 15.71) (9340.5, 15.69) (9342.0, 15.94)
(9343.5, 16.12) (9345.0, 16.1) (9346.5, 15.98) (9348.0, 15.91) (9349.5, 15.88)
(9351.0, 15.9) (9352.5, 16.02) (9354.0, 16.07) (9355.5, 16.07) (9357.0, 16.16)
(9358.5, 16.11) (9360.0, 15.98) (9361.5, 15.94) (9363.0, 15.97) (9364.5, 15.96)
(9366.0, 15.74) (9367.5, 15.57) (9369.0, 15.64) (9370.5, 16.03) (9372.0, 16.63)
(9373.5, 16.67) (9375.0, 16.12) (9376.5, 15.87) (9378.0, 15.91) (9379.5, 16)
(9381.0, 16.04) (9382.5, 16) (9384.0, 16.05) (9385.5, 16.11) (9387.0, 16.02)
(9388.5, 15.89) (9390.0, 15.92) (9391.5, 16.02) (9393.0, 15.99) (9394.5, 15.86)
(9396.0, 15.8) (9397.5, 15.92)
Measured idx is 0.02 mag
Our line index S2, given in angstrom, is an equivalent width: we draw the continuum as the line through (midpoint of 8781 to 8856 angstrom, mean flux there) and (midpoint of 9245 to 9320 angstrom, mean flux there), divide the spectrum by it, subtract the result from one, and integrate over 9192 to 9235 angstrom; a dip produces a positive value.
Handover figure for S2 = 1.1 angstrom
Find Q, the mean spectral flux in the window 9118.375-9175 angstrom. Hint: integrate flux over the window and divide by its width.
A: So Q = 16.7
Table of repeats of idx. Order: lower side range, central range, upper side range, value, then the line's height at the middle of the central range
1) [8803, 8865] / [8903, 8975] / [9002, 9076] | -0.01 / 17.2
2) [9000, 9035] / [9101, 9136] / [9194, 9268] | -0.02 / 16.4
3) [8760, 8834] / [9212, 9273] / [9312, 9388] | 0.03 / 16.4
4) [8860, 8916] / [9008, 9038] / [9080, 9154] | 0.02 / 17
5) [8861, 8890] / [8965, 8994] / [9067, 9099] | 0.00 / 17.1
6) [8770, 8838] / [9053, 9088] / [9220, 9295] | -0.01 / 16.7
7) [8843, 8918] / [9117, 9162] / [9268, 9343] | 0.00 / 16.7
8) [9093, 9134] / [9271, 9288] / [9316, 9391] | 0.01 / 16.3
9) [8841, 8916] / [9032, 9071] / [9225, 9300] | -0.01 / 16.8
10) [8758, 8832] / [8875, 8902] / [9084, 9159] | -0.02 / 17.5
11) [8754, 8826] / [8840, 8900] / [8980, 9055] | 0.00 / 17.5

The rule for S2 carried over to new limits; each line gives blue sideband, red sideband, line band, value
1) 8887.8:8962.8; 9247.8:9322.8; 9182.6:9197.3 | 0.1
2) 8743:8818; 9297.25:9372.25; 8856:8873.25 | 0.5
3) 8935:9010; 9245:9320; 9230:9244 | 0.4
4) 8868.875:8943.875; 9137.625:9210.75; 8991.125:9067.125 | 0.7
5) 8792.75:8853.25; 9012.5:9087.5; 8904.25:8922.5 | -0.2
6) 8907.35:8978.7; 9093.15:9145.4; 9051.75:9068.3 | 0.1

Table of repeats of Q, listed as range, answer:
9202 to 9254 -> 16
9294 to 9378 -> 16.1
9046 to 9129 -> 16.9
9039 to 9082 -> 17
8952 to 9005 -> 17.2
